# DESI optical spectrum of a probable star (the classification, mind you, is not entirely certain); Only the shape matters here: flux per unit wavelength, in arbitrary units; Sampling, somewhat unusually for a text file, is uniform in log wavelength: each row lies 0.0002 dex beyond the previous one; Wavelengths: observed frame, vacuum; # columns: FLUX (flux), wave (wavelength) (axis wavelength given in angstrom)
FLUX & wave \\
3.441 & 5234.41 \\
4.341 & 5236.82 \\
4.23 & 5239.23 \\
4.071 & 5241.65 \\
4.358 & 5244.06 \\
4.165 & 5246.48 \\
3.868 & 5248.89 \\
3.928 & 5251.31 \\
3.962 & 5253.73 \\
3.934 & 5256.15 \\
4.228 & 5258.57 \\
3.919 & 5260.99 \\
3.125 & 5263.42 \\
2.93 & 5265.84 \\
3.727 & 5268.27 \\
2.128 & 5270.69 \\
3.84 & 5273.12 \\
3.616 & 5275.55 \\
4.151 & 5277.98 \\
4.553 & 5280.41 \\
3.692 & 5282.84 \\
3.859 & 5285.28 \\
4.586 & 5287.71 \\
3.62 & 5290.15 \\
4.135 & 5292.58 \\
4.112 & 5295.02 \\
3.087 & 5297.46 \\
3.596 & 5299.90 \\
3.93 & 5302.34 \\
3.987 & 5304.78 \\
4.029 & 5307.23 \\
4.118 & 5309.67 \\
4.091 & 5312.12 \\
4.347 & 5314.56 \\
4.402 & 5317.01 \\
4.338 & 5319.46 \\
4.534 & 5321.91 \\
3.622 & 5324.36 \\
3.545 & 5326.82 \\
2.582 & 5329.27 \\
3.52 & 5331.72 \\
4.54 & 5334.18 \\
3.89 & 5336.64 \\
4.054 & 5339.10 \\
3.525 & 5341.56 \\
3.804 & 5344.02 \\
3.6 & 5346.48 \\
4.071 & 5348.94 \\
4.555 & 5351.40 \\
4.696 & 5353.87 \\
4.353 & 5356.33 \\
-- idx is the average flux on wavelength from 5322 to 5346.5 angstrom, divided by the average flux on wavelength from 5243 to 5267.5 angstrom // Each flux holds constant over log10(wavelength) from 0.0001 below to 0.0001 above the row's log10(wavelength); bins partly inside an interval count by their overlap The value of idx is 1.0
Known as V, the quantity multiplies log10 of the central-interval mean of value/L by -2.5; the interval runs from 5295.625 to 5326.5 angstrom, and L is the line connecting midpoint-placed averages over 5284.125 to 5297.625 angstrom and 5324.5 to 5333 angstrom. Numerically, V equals -0.12 mag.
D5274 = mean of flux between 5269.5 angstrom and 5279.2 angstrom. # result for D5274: 3.44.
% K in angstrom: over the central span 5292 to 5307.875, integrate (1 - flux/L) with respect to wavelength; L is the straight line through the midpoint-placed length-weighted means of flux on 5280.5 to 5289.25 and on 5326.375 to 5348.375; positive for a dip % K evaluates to 0.6 angstrom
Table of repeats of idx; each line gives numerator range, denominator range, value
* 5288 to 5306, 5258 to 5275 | 1.13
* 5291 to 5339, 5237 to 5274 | 1.04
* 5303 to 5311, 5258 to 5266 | 1.13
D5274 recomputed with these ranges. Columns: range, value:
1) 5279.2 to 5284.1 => 4.12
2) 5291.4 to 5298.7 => 3.77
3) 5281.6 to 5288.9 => 4.05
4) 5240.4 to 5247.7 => 4.2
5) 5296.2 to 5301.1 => 3.35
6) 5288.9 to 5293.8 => 3.88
